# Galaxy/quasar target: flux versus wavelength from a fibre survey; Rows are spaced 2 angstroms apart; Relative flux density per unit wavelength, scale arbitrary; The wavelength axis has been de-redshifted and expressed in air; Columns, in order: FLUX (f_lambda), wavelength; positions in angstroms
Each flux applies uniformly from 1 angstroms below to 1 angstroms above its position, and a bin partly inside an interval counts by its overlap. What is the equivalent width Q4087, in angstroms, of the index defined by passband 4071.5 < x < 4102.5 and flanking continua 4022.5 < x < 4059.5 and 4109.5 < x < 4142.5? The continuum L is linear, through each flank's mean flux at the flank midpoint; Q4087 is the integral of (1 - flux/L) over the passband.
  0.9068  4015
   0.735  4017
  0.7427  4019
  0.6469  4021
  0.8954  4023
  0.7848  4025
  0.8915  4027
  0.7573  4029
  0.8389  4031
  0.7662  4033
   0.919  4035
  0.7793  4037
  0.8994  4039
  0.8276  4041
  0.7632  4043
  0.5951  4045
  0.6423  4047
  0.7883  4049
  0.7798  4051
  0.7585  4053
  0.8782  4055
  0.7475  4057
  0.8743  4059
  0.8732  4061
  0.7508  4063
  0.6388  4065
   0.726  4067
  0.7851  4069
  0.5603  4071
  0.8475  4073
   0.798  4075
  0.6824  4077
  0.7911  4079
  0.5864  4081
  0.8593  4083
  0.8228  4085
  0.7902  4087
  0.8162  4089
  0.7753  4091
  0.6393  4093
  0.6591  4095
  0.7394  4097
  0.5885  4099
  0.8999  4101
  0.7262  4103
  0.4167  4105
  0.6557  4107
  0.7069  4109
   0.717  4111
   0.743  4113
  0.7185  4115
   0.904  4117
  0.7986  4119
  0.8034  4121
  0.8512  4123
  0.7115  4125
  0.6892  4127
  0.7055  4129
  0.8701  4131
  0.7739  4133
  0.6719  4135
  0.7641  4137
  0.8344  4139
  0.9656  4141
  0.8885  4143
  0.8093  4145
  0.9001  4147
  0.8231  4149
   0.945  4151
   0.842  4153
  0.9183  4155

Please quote 1.57 angstroms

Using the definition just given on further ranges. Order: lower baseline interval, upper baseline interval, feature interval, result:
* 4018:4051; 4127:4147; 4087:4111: 3.02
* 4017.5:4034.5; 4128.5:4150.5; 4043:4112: 6.28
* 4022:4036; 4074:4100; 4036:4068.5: 1.01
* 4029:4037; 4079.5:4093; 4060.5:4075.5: 0.83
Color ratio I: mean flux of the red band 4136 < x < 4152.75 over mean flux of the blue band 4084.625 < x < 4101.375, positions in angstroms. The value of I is 1.2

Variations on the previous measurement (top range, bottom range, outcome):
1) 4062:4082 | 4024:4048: 0.91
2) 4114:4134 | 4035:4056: 1.01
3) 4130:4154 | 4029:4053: 1.08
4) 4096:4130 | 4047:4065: 0.92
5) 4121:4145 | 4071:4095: 1.06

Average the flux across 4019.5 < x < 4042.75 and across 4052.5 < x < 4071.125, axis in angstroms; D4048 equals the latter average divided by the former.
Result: 0.94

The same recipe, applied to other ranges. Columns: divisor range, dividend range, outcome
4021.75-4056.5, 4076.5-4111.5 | 0.90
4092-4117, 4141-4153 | 1.27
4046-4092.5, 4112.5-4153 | 1.06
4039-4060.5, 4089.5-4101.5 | 0.92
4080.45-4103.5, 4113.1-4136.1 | 1.03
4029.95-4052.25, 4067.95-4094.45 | 0.96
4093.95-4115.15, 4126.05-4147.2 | 1.17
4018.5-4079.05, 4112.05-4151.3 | 1.04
